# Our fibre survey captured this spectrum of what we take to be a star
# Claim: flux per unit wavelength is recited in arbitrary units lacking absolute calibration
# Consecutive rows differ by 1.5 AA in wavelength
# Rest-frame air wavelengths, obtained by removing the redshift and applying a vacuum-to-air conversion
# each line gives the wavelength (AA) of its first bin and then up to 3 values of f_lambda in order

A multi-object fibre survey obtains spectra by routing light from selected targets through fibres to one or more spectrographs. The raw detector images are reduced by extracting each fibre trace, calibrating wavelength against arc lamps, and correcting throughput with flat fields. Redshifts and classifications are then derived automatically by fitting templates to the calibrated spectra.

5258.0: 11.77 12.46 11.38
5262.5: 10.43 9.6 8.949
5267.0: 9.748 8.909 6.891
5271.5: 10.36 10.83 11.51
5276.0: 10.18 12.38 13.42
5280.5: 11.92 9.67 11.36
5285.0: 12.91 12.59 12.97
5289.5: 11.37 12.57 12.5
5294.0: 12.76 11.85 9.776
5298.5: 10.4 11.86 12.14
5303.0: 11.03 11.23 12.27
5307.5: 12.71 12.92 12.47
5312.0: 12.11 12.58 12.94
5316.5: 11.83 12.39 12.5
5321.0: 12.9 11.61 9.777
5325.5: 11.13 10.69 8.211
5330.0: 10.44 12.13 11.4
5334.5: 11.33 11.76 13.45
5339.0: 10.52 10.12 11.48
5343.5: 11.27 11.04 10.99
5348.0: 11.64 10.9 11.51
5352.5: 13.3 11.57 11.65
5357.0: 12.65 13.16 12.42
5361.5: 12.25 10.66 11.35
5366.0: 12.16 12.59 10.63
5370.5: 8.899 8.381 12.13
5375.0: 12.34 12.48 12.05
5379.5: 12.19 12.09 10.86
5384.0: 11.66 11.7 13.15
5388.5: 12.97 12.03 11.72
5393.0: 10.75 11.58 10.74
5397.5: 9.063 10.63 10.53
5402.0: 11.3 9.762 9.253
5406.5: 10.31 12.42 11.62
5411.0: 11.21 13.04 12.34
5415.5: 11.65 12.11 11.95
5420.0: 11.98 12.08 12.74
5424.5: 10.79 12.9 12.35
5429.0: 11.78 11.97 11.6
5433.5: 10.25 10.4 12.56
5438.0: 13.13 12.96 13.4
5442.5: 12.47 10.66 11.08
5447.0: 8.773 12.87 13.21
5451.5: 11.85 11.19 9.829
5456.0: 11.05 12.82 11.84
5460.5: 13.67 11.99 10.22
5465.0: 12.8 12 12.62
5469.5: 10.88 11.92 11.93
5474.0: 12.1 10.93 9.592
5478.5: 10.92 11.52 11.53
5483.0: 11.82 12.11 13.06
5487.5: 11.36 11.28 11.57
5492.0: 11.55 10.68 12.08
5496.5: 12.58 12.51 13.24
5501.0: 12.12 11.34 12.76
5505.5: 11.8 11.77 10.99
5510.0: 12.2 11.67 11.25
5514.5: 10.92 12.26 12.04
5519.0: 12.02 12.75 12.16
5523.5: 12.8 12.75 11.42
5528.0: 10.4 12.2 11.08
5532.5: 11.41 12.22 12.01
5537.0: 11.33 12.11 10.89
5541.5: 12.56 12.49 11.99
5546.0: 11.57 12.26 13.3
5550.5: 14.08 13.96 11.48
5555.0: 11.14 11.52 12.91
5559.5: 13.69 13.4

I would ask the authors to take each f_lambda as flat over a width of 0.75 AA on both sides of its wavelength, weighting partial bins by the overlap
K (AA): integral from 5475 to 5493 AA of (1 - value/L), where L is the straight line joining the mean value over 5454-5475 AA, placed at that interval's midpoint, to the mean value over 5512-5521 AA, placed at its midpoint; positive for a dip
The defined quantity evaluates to 0.6 AA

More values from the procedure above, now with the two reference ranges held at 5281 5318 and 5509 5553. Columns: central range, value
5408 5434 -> 0.2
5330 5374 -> 1.9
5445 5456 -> 0.7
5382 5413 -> 2.0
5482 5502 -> 0.1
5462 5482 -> 0.9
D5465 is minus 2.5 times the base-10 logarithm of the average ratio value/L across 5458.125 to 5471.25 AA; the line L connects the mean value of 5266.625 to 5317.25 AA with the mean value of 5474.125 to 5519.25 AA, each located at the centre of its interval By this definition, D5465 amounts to -0.03 mag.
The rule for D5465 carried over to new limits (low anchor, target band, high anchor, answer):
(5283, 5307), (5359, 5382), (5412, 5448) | 0.03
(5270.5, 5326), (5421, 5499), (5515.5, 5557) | 0.02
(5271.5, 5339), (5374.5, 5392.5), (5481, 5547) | -0.03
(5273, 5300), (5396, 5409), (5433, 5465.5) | 0.13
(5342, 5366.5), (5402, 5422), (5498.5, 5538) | 0.03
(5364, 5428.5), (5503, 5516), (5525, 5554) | 0.02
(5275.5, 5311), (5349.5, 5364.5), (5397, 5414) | -0.06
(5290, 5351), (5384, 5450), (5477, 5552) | 0.01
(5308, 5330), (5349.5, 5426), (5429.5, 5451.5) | 0.02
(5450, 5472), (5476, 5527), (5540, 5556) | 0.02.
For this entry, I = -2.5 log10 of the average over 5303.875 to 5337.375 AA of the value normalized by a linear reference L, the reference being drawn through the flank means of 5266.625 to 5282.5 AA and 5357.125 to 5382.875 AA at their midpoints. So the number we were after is -0.06 mag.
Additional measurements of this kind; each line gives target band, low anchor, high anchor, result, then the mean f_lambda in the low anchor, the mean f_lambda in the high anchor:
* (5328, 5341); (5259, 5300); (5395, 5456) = 0.01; 11.1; 11.5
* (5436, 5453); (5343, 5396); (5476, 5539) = -0.03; 11.7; 11.8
